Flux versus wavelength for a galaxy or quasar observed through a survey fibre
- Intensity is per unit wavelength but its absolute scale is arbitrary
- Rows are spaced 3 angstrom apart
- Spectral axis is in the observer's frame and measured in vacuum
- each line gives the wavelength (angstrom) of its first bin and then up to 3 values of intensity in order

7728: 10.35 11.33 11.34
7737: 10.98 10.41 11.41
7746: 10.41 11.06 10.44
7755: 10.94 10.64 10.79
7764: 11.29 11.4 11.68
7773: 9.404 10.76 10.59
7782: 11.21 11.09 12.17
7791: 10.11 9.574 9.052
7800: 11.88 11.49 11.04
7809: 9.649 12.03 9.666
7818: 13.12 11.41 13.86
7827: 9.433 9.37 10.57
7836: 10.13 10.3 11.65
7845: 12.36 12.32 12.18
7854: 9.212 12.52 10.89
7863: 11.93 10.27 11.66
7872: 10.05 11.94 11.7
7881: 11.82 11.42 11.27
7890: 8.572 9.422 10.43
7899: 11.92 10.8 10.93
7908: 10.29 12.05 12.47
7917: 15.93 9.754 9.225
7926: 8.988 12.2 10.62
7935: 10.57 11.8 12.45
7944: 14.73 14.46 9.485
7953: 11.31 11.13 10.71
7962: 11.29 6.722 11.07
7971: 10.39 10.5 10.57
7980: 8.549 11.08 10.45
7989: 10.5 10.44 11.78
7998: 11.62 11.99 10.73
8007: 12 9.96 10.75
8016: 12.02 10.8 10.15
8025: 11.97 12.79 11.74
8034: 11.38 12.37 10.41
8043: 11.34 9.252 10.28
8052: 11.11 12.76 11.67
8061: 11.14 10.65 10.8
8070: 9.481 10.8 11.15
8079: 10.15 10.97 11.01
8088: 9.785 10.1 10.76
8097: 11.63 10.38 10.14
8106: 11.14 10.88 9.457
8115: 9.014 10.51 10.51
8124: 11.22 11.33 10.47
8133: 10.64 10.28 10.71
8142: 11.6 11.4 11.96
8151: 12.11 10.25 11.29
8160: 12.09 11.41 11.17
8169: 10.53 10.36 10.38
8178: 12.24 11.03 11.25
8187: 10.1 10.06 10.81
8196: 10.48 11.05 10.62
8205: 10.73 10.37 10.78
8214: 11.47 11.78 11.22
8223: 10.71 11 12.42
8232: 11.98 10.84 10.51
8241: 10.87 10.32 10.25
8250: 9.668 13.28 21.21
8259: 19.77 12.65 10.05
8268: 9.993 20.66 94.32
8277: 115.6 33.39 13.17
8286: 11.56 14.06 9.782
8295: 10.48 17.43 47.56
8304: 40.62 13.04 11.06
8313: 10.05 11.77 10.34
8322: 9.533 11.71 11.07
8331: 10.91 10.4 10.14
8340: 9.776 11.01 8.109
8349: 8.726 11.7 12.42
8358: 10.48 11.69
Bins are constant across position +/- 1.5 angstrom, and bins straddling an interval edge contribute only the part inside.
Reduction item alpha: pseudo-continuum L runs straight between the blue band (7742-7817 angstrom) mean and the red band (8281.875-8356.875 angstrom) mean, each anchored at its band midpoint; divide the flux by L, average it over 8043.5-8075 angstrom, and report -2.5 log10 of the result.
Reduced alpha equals 0.15 mag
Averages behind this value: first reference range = 10.8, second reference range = 13.8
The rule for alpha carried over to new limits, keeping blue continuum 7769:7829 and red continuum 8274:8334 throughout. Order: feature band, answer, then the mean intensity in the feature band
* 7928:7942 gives 0.24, 11.5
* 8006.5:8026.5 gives 0.42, 11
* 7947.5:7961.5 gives 0.32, 11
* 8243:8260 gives 0.49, 14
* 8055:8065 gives 0.45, 11.4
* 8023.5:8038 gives 0.35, 12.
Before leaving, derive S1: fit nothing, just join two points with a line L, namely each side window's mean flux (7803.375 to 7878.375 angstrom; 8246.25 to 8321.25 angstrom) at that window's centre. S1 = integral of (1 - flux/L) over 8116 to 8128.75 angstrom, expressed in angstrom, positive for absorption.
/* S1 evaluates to 5.5 angstrom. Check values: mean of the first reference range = 11.2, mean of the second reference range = 23.7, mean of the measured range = 10.8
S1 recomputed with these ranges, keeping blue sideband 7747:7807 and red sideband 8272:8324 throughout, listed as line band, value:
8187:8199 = 6.81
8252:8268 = 6.93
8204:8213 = 5.12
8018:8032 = 5.45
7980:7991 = 4.50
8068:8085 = 8.24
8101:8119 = 9.50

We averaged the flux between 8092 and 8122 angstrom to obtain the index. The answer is 10.4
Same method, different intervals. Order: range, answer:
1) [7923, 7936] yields 10.4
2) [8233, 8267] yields 12.6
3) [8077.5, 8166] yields 10.8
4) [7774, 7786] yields 10.8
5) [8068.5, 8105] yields 10.5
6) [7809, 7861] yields 11.2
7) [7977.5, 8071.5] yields 11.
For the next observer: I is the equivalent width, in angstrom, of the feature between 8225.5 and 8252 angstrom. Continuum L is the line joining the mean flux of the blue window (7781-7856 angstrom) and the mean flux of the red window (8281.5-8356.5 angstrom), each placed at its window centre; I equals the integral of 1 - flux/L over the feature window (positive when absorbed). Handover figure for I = 4.91 angstrom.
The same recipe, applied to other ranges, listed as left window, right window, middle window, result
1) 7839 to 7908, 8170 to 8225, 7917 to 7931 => 0.48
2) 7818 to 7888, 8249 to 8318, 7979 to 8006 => 8.30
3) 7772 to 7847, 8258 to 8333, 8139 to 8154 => 6.10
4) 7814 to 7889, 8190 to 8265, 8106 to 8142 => 3.43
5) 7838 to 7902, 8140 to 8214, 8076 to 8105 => 1.20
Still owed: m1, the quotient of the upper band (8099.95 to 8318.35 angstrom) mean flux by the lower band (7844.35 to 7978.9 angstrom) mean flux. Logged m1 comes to 1.4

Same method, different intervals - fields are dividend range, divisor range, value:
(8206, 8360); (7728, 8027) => 1.55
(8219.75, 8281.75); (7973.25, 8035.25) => 2.05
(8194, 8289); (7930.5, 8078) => 1.69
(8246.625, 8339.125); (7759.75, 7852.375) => 1.92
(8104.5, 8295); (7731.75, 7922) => 1.34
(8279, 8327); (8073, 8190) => 1.57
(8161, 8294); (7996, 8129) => 1.51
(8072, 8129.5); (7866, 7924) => 0.95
